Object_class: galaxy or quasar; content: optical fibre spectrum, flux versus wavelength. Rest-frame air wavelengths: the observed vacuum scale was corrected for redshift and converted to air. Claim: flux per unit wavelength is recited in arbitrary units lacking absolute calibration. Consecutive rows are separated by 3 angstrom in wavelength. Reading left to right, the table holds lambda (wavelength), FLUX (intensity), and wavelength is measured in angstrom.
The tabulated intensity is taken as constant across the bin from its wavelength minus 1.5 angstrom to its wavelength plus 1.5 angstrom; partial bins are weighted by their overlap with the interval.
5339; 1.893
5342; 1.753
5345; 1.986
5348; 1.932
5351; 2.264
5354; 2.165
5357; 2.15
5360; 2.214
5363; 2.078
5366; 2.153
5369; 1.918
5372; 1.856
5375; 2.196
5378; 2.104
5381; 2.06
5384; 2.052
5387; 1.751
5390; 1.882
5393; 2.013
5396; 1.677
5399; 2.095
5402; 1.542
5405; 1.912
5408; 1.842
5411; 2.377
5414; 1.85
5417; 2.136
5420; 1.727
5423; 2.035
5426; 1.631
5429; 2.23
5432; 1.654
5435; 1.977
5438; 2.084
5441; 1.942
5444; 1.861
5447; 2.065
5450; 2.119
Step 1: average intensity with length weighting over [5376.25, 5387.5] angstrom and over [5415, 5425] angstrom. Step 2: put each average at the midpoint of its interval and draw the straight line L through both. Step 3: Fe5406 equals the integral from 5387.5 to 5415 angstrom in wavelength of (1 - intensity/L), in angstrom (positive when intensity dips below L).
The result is 1.0 angstrom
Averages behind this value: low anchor 2.02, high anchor 1.94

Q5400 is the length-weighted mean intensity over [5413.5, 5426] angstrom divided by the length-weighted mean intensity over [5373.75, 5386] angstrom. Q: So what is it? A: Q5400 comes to 0.9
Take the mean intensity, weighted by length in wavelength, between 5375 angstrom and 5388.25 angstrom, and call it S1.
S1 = 2.02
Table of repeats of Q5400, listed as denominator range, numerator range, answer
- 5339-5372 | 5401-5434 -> 0.93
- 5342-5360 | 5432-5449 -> 0.94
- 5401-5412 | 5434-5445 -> 1.03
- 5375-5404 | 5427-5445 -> 1.01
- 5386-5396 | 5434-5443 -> 1.07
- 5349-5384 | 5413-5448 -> 0.92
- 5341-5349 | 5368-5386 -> 1.07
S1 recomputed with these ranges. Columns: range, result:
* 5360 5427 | 1.96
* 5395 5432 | 1.91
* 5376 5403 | 1.92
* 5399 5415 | 1.92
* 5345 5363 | 2.13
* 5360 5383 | 2.06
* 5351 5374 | 2.09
